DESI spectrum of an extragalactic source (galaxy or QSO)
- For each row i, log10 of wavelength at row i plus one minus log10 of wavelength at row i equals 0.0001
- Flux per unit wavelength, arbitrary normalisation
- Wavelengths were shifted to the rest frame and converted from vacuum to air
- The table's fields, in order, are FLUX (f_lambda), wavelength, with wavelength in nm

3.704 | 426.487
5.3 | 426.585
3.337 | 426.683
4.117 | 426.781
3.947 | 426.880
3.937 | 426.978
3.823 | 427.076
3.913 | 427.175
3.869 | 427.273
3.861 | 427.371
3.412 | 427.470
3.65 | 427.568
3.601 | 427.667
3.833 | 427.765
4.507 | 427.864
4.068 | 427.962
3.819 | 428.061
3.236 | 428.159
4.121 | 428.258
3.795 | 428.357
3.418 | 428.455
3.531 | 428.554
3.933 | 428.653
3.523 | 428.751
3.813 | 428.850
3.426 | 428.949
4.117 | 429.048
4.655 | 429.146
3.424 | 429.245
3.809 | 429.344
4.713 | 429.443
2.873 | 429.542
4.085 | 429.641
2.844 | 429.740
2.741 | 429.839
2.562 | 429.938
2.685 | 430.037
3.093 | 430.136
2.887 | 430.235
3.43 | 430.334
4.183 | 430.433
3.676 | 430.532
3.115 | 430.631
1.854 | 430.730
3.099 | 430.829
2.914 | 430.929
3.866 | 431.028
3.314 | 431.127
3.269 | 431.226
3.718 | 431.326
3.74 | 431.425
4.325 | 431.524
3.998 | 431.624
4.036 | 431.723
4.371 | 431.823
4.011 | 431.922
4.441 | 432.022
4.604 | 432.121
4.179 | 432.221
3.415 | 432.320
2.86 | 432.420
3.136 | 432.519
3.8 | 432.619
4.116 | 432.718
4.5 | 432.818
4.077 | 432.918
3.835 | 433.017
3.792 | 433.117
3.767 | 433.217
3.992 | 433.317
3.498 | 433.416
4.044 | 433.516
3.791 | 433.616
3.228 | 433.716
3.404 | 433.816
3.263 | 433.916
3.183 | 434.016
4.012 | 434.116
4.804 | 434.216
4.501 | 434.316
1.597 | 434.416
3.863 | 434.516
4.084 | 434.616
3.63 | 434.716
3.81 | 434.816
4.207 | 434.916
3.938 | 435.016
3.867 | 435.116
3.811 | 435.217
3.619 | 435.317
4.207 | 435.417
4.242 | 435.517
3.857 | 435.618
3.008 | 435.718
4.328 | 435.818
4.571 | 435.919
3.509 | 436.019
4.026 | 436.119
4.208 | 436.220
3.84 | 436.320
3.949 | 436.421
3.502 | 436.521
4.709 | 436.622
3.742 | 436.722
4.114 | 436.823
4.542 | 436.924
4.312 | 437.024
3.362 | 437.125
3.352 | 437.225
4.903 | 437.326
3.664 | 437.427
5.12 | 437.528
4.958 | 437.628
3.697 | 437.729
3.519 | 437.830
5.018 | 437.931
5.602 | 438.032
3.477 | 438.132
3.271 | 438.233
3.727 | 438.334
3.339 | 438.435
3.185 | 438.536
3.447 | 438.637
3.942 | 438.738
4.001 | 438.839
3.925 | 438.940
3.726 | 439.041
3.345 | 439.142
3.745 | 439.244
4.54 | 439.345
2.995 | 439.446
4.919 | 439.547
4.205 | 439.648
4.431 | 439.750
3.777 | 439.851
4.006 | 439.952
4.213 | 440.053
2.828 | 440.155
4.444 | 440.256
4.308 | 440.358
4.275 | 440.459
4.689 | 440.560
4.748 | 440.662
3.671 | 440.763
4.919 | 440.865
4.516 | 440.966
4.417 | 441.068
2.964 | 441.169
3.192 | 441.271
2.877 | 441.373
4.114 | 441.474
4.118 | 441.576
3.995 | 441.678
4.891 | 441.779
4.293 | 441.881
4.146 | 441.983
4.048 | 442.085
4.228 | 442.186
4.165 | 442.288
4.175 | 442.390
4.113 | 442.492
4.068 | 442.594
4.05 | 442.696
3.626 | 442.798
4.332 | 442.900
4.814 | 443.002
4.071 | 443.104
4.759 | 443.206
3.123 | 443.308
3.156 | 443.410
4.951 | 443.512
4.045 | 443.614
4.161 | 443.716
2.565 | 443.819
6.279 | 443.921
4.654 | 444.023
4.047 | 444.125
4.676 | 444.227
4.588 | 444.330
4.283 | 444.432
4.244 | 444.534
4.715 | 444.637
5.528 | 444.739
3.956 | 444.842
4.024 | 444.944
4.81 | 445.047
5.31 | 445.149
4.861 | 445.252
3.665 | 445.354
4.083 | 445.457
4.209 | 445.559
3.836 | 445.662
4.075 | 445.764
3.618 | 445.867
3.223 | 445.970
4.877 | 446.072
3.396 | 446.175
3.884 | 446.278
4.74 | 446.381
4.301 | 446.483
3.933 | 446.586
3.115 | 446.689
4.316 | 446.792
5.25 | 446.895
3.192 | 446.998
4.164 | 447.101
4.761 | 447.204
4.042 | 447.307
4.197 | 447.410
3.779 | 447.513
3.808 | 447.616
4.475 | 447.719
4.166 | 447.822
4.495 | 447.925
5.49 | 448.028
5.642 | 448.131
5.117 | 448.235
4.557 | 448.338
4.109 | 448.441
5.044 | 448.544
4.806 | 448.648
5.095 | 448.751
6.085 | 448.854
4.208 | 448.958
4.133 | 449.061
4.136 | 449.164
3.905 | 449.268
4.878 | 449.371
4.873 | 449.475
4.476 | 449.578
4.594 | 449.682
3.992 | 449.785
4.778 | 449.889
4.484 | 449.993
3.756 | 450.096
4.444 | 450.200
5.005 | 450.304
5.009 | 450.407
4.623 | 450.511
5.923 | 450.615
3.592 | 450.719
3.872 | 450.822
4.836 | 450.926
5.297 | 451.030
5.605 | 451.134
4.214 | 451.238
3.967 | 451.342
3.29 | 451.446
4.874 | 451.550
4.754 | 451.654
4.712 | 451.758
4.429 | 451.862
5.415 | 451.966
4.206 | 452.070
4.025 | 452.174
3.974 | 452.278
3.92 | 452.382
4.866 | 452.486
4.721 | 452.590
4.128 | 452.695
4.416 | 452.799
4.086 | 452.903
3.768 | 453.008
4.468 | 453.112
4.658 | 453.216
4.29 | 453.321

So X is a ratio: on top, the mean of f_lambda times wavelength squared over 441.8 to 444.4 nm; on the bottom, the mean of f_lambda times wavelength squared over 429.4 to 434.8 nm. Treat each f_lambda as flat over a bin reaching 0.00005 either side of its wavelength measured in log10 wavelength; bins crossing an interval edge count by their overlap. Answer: 1.2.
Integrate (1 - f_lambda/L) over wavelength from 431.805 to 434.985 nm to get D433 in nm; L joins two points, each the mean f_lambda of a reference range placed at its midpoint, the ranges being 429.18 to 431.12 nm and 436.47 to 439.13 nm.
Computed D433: -0.20 nm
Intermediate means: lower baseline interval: 3.27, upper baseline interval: 4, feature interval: 3.8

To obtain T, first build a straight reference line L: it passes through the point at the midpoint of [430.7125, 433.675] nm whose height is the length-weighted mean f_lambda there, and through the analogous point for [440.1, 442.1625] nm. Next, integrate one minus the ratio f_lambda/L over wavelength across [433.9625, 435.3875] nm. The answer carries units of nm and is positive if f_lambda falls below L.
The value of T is 0.02 nm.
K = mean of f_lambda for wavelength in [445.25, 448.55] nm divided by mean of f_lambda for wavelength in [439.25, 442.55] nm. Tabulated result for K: 1.03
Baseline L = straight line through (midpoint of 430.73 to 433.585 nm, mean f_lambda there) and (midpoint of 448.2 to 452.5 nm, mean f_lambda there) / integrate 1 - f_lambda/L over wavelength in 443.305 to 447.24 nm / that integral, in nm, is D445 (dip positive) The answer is 0.10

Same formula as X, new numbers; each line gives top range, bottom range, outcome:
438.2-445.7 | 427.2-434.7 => 1.18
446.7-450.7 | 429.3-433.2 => 1.37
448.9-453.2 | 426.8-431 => 1.38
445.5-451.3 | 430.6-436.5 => 1.26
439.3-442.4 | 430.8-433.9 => 1.13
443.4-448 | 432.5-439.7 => 1.14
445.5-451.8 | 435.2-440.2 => 1.17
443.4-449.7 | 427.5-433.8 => 1.29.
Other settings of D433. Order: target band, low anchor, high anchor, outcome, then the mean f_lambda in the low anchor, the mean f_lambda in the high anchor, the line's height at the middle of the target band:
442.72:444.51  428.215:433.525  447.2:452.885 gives 0.00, 3.65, 4.54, 4.24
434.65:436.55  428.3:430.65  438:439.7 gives -0.10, 3.52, 3.83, 3.72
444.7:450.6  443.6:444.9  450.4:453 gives 0.07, 4.45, 4.49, 4.47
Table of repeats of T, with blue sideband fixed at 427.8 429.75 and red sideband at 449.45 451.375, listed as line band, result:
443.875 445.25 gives -0.10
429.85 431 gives 0.24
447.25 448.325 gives 0.00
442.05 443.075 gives 0.04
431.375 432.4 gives -0.04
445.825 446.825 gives 0.12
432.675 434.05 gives 0.08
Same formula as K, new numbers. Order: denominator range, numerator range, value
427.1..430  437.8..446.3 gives 1.11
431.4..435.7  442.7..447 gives 1.10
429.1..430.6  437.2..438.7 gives 1.17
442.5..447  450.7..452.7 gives 1.06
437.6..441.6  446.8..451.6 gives 1.14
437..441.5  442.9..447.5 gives 1.06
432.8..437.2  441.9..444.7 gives 1.10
